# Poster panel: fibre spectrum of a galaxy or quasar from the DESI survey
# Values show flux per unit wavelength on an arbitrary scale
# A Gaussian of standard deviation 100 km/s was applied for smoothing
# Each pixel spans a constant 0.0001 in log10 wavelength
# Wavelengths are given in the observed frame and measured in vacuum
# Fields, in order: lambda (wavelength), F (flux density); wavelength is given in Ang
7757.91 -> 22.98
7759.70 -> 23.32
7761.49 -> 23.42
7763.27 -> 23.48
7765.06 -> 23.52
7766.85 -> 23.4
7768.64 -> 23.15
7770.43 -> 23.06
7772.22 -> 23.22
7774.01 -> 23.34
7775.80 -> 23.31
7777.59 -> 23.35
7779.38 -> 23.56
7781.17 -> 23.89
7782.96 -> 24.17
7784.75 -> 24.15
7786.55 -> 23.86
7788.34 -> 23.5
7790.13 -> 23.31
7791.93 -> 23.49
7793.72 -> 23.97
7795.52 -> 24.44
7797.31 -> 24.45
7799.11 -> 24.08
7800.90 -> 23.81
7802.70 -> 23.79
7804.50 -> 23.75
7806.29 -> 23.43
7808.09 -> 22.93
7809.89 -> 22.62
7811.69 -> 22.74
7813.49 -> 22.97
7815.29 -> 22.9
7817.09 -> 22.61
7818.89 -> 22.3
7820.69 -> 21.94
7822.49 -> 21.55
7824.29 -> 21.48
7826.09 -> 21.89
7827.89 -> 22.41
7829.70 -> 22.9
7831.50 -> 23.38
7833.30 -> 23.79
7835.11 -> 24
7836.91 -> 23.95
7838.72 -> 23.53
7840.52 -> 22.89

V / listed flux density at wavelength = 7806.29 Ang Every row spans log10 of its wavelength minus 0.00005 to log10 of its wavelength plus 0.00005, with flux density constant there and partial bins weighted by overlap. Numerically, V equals 23.43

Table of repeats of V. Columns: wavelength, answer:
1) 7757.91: 22.98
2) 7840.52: 22.89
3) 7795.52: 24.44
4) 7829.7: 22.9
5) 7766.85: 23.4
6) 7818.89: 22.3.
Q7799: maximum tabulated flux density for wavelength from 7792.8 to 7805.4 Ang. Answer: 24.45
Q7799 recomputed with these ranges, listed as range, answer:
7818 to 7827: 22.3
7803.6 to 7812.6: 23.75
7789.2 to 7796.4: 24.44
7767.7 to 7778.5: 23.35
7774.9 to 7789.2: 24.17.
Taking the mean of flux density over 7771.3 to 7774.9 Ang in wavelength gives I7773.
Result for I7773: 23.3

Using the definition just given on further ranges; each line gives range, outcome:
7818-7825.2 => 21.8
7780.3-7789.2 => 23.9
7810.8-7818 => 22.8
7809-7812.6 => 22.7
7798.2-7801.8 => 23.9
